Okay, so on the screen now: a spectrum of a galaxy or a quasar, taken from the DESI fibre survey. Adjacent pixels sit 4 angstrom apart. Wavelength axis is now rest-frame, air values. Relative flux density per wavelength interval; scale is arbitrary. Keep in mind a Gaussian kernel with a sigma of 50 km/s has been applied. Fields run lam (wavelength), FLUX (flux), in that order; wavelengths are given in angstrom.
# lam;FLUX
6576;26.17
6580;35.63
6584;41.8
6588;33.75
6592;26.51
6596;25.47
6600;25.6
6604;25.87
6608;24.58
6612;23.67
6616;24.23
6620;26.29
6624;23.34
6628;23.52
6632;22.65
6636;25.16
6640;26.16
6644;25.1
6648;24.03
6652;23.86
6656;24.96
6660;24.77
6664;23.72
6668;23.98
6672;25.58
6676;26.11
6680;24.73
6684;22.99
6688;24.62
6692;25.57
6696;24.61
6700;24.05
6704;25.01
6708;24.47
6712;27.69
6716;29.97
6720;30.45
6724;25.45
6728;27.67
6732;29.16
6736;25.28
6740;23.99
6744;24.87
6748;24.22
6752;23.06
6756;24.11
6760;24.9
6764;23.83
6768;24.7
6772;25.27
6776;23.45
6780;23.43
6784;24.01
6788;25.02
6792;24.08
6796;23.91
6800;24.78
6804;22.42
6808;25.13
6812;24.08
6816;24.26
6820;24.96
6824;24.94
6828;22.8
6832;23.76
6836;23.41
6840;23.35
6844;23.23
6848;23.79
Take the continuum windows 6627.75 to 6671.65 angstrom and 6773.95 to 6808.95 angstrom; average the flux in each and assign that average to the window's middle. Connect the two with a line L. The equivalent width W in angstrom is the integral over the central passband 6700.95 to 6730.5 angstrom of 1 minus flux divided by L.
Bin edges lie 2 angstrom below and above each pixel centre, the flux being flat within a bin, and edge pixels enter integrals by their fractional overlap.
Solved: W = -3.6 angstrom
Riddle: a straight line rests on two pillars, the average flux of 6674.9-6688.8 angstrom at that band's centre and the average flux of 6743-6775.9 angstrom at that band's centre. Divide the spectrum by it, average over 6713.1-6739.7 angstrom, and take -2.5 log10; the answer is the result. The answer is -0.14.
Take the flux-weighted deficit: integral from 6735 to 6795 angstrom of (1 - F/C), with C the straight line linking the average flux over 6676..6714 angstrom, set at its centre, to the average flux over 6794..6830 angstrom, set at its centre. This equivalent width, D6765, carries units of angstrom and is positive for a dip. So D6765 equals 0.5 angstrom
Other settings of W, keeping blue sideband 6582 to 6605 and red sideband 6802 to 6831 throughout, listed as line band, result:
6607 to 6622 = 2.4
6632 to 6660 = 3.8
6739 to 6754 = 1.1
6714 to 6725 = -0.9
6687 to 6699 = 1.1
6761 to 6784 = 1.0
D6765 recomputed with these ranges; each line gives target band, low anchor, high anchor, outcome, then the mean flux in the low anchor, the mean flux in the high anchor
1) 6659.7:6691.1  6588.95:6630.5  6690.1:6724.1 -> 1.7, 25.1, 26.4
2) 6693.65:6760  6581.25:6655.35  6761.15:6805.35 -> -2.6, 26.3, 24.1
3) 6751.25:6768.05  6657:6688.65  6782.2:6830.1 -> 0.1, 24.6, 24.2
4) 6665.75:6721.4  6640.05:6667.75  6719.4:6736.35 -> 1.1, 24.5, 27.6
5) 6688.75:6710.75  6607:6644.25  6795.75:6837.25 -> -0.5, 24.4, 24.1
